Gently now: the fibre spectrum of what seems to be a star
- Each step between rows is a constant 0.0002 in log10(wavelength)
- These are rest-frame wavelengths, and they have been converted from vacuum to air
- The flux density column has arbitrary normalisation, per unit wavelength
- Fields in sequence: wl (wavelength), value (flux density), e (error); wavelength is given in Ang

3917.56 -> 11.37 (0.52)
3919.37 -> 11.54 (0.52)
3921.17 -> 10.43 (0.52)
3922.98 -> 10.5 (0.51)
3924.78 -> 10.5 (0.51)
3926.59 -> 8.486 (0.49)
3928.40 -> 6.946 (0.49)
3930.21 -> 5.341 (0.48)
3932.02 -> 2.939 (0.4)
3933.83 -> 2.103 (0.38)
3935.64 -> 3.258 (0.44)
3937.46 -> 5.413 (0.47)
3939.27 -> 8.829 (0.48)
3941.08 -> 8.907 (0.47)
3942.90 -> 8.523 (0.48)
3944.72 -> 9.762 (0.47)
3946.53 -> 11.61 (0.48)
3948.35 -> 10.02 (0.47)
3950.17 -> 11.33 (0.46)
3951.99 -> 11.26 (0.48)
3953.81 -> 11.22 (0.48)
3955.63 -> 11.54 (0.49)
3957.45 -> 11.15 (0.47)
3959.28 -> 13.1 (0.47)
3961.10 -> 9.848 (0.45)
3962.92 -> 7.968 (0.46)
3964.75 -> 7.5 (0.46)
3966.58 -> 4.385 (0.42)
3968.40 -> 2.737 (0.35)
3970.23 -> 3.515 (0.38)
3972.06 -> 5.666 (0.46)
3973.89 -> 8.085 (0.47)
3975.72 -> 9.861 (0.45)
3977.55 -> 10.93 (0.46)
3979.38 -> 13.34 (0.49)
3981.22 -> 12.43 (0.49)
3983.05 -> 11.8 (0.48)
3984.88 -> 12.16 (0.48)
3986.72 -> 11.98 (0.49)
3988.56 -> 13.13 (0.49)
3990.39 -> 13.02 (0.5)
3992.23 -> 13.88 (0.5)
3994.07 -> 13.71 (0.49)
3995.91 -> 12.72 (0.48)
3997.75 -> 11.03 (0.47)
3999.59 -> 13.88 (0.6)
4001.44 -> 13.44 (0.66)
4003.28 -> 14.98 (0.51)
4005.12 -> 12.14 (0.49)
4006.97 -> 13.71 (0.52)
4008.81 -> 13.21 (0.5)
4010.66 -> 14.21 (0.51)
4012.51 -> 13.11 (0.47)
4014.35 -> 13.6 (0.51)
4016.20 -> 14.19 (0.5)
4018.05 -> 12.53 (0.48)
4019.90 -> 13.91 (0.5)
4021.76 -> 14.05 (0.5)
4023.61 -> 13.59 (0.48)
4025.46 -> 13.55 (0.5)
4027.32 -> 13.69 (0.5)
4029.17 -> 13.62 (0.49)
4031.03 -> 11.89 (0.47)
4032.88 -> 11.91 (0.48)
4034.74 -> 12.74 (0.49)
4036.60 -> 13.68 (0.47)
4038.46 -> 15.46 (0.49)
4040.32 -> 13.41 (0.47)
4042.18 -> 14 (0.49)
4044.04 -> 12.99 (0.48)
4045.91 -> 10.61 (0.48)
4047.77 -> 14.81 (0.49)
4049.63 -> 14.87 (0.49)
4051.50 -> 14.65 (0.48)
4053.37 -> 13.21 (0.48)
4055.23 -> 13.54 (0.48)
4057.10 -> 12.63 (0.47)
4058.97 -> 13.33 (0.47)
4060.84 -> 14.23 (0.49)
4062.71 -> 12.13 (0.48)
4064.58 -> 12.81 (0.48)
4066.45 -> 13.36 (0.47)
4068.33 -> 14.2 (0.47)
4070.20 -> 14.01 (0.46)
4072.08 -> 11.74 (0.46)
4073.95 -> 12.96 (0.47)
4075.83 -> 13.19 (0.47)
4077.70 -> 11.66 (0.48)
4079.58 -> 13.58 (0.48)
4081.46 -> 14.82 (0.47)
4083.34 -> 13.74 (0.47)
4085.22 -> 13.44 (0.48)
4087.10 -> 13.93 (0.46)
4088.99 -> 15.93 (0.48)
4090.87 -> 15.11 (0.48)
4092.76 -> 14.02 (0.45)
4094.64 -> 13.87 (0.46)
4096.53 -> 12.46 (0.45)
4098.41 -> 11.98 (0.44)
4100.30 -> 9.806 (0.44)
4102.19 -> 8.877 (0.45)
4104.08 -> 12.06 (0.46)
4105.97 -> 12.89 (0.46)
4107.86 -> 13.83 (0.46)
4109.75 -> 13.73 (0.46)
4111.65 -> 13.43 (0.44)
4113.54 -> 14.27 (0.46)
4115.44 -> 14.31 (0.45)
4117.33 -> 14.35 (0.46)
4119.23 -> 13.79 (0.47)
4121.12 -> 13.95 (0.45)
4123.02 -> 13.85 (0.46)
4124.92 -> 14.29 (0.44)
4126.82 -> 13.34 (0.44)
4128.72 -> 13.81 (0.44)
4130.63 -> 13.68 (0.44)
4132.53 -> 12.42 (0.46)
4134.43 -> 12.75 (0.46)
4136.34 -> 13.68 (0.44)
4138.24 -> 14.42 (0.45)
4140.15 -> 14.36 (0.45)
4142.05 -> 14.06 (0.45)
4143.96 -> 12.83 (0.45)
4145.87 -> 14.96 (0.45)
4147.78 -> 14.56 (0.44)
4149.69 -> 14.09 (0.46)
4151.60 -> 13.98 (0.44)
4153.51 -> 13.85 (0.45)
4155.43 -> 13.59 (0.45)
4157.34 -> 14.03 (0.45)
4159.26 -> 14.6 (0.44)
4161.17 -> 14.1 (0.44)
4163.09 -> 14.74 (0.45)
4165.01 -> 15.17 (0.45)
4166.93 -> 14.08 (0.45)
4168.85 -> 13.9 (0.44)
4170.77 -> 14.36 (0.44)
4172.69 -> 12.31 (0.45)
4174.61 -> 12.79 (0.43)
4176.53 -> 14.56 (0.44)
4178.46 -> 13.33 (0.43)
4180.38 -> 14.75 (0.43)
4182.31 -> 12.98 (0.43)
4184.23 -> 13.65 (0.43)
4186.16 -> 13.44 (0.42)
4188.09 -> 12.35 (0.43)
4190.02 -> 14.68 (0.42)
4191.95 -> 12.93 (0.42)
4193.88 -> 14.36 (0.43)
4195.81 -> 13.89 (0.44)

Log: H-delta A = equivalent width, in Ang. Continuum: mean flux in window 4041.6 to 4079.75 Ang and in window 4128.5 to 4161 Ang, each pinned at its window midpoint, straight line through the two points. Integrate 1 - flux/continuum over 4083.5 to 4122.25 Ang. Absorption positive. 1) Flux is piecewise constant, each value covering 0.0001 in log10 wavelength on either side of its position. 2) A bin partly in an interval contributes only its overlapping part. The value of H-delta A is 0.7 Ang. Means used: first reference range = 13.2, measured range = 13.3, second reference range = 13.9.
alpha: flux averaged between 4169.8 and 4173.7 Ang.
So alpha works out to 13.3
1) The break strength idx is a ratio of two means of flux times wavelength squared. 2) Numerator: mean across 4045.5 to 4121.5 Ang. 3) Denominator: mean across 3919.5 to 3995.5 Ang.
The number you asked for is 1.5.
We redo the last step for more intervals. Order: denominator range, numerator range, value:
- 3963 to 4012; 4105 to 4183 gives 1.36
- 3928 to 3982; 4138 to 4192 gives 1.85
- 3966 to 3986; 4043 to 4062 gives 1.60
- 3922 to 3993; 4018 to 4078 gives 1.53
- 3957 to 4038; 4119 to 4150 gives 1.25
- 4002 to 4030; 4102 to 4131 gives 1.04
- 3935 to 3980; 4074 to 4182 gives 1.69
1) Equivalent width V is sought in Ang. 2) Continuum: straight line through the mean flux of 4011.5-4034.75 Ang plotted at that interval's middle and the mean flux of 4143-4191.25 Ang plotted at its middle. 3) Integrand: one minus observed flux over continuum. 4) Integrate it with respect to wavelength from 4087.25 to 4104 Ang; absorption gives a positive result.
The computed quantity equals 1.0 Ang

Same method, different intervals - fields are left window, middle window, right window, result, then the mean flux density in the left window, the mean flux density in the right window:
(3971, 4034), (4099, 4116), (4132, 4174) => 1.3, 12.6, 14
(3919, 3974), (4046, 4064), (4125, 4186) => -3.9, 8.18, 13.9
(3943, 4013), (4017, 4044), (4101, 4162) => -3.4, 11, 13.6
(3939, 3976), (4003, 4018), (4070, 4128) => -4.2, 8.88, 13.3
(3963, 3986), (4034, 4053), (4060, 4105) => -3.8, 8.55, 13.1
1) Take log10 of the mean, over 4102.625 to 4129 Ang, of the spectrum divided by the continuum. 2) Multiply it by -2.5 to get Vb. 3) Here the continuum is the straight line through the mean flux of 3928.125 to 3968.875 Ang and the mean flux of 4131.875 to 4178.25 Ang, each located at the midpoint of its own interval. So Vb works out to -0.06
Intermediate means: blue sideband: 8.15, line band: 13.6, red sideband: 13.9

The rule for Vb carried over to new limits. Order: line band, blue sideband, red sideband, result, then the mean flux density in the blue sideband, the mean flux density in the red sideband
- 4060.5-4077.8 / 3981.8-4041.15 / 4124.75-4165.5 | 0.04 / 13.2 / 13.9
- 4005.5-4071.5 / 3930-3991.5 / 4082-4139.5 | -0.19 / 9.02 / 13.4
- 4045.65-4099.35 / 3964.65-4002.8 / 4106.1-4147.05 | -0.08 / 10.6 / 13.8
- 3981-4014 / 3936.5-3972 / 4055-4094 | -0.24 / 8.79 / 13.5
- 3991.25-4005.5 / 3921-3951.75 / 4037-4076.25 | -0.23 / 7.95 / 13.4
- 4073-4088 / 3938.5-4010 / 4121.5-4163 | -0.06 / 10.7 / 13.9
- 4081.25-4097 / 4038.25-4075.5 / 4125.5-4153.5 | -0.05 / 13.4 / 13.8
